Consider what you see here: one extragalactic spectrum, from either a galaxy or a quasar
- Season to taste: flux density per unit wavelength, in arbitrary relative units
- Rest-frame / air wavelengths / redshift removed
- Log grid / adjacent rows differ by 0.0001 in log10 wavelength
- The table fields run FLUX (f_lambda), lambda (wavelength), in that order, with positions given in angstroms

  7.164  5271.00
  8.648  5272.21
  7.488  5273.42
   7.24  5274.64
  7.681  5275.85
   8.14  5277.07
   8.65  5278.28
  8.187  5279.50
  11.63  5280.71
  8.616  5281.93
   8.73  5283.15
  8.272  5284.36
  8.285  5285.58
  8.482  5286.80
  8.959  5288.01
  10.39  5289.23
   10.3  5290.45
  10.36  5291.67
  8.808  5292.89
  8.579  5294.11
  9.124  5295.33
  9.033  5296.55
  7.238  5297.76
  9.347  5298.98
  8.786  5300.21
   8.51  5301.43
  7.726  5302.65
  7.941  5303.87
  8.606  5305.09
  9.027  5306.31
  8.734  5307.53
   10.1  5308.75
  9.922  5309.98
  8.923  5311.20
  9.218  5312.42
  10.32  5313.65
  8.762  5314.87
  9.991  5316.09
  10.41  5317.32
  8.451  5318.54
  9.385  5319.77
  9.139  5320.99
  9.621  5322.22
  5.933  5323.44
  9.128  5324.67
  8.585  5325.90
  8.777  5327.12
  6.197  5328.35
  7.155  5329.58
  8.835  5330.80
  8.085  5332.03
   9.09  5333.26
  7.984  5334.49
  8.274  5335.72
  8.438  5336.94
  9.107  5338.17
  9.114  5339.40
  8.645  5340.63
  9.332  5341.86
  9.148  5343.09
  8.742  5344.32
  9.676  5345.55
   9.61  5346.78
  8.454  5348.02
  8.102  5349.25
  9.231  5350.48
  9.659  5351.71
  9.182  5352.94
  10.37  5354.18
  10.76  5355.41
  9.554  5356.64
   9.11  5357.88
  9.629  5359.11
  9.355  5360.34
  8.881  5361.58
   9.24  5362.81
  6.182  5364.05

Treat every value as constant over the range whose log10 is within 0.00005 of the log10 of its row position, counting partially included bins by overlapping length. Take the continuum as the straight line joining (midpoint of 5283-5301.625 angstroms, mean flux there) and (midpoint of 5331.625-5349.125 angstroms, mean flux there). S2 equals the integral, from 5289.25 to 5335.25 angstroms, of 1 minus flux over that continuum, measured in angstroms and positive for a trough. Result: 0.39 angstroms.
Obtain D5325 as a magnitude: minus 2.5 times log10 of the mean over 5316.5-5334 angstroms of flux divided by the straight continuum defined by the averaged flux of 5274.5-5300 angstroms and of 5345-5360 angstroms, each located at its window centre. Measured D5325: 0.09 mag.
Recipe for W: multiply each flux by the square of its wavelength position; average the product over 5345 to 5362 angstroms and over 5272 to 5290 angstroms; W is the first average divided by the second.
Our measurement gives 1.1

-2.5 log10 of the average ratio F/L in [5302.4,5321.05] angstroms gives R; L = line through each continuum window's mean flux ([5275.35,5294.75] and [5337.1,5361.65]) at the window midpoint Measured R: -0.01 mag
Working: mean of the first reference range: 9.01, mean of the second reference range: 9.27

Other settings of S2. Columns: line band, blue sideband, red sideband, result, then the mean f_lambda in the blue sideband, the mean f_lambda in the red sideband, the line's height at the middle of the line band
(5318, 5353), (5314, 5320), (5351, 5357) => 3.7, 9.44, 9.92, 9.68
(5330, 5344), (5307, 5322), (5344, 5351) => 0.6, 9.45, 8.97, 9.12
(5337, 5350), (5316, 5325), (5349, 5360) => 0.5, 8.94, 9.56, 9.36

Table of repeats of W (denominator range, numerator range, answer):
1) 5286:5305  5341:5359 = 1.07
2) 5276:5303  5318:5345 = 0.97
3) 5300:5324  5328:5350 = 0.97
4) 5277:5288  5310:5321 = 1.08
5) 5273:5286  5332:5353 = 1.08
